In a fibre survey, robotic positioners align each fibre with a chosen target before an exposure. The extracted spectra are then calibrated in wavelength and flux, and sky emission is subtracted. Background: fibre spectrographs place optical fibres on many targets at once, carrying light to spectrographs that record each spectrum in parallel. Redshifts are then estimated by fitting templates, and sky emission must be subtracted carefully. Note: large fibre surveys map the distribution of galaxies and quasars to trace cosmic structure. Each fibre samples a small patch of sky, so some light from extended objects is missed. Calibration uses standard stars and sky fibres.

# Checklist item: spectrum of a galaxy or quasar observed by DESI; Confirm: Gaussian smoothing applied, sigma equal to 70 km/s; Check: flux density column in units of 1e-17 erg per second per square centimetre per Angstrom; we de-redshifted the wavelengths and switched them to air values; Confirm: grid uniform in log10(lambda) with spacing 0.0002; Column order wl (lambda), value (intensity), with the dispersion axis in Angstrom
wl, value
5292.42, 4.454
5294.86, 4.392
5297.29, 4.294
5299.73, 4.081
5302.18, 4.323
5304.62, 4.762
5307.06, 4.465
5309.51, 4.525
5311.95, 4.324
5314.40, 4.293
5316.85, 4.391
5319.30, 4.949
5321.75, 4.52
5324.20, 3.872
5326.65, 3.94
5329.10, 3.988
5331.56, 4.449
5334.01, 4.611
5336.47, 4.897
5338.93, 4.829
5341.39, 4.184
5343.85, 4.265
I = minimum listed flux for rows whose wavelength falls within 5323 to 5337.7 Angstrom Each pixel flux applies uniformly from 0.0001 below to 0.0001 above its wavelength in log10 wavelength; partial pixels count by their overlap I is 3.872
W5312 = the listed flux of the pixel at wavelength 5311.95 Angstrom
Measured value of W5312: 4.324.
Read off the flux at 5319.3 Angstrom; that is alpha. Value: 4.949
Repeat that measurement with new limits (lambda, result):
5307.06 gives 4.465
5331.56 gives 4.449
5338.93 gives 4.829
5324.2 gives 3.872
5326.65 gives 3.94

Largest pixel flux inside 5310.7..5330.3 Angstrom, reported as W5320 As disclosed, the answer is 4.949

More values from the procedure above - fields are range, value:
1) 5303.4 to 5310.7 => 4.762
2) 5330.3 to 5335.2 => 4.611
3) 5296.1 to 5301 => 4.294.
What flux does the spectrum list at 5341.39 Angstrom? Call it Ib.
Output 4.184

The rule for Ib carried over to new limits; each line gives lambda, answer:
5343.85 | 4.265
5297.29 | 4.294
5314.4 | 4.293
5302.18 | 4.323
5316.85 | 4.391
